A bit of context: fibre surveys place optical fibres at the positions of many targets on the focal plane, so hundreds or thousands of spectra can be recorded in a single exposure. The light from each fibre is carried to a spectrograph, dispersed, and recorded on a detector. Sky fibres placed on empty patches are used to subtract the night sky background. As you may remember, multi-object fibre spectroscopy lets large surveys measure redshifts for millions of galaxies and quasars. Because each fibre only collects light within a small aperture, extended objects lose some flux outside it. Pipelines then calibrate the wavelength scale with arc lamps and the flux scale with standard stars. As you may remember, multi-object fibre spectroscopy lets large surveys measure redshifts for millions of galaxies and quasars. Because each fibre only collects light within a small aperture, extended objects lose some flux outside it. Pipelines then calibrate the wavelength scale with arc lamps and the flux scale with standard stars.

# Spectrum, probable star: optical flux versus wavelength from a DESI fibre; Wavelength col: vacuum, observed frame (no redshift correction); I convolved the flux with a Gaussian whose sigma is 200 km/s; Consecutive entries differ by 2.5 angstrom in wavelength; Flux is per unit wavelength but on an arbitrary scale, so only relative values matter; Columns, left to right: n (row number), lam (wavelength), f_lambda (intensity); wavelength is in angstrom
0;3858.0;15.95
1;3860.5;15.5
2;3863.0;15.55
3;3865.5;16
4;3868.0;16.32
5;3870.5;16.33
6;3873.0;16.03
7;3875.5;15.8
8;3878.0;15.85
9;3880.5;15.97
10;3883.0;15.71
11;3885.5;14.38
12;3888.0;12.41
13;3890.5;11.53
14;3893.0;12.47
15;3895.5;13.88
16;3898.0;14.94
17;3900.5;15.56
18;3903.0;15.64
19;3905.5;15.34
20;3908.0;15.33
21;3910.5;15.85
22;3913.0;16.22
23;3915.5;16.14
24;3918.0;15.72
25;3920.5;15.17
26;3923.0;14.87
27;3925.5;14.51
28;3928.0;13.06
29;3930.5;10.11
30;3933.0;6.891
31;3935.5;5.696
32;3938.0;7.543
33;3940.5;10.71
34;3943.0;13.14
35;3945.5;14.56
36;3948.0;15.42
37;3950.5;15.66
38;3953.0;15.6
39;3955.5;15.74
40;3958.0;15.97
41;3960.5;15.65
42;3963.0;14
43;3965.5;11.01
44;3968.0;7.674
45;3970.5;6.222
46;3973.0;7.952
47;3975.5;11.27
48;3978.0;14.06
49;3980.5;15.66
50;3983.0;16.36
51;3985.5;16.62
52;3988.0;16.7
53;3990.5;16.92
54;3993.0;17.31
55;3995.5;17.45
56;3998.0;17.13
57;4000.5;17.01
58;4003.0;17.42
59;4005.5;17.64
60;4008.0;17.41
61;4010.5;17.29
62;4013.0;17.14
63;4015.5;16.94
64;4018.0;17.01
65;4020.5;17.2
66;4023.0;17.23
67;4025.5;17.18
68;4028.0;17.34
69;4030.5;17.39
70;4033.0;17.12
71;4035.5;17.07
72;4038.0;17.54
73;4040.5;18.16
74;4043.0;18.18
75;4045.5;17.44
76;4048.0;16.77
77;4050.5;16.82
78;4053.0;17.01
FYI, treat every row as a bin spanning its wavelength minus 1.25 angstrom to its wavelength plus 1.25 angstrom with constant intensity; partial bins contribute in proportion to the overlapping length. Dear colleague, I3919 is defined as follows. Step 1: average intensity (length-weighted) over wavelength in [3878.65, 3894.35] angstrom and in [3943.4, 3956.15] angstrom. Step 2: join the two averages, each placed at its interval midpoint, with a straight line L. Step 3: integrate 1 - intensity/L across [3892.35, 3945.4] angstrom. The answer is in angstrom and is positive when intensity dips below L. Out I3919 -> 4.31 angstrom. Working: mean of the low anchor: 13.8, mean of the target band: 13.3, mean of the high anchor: 15.2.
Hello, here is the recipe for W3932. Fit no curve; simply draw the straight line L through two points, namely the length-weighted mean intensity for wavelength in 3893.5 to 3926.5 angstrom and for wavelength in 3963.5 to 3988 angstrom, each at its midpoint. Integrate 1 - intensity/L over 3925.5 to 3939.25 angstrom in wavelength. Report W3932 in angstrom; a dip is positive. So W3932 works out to 4.9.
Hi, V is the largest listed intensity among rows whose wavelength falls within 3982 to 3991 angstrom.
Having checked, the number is 16.92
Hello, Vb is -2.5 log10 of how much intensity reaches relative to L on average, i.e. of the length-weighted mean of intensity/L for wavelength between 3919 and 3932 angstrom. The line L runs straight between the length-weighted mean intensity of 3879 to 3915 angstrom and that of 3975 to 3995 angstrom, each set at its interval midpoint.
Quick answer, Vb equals 0.12 mag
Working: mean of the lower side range 14.7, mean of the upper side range 15.8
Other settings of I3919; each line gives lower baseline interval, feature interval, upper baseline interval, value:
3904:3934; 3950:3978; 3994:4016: 5.9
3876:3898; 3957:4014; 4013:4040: 5.3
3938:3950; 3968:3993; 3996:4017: 3.5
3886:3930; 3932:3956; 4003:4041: 5.3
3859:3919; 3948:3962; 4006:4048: 0.5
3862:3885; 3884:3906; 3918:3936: 0.5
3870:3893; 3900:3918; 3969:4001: -1.3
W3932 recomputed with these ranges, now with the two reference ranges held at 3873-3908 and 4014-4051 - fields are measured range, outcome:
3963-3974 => 4.93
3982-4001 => -0.46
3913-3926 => -0.19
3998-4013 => -0.46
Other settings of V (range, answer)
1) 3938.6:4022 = 17.64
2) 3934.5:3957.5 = 15.74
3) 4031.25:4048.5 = 18.18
